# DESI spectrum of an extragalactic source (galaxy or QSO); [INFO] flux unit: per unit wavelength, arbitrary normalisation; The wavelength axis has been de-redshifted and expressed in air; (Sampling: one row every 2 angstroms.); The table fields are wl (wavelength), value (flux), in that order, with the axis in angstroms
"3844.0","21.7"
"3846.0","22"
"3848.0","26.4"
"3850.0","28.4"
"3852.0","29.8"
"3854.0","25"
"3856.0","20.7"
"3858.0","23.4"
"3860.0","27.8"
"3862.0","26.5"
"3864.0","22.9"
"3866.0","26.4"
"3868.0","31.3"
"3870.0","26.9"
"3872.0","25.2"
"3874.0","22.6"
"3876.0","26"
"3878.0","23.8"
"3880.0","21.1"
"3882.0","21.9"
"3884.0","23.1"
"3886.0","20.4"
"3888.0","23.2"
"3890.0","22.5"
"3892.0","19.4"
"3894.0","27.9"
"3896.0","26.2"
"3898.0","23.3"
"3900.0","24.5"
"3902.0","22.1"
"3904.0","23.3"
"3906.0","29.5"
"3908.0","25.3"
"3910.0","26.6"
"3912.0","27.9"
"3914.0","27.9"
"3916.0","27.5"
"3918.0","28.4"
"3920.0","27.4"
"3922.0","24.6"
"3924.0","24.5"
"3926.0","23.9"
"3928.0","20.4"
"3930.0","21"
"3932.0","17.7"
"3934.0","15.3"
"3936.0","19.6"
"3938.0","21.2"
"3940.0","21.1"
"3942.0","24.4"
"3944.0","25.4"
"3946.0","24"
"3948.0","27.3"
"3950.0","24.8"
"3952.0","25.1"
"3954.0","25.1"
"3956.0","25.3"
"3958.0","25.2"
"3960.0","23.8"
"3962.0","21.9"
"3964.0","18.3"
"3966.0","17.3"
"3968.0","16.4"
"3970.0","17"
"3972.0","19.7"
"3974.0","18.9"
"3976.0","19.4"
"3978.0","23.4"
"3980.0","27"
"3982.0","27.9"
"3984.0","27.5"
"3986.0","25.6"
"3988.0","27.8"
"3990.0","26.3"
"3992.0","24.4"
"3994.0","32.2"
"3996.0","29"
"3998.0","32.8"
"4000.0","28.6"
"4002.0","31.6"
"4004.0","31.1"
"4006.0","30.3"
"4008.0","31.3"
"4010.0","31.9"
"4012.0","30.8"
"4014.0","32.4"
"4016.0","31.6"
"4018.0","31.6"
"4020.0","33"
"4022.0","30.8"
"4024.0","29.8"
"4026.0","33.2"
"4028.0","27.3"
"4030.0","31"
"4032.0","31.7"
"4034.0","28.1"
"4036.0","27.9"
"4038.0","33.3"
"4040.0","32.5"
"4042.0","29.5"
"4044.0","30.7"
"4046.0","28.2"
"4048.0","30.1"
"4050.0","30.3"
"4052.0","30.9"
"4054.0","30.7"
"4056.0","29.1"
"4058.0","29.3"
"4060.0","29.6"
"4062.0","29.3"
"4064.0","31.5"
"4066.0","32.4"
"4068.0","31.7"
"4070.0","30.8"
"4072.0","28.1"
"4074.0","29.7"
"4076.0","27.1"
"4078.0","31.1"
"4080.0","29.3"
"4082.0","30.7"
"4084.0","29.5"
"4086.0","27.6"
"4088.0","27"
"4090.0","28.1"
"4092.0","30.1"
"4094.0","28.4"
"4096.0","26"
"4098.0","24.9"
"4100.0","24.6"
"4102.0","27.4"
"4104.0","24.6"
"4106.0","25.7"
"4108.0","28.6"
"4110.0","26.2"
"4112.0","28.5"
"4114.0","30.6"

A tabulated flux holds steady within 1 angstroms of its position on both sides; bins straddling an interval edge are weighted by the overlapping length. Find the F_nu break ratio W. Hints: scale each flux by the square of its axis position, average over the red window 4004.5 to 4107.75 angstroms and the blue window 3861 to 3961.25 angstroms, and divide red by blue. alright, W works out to 1.32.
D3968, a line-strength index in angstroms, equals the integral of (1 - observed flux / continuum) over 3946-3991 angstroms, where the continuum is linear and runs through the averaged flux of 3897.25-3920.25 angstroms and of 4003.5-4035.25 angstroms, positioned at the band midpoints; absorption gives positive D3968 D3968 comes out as 8.6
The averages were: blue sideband 26.1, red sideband 31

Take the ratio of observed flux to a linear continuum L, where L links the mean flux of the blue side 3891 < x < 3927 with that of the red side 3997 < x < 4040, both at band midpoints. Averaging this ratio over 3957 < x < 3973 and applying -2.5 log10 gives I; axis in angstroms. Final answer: 0.38 mag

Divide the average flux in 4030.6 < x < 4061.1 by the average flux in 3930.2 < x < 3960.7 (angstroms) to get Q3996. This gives 1.31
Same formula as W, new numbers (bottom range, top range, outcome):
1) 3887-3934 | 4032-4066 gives 1.33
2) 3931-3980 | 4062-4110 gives 1.40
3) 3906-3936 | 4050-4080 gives 1.34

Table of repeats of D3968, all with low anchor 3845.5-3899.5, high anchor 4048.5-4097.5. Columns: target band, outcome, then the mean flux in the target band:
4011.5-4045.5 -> -3.0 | 30.9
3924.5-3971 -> 8.1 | 21.8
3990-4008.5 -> -1.5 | 29.9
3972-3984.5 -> 1.7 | 23.5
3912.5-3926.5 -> -0.4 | 26.5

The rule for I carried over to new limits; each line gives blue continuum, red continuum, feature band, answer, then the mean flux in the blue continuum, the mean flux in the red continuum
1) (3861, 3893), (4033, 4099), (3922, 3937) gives 0.23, 23.9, 29.5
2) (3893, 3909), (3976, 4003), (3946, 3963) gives 0.08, 25.3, 27.7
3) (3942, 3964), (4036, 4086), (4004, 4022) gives -0.14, 24.5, 30.1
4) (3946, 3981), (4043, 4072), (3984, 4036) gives -0.15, 22.2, 30.3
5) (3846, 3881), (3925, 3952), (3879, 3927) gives -0.05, 25.4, 22.1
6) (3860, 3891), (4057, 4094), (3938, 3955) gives 0.08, 24.4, 29.6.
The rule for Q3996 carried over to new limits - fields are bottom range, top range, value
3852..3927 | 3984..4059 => 1.21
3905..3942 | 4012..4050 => 1.28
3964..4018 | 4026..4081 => 1.13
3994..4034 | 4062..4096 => 0.95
